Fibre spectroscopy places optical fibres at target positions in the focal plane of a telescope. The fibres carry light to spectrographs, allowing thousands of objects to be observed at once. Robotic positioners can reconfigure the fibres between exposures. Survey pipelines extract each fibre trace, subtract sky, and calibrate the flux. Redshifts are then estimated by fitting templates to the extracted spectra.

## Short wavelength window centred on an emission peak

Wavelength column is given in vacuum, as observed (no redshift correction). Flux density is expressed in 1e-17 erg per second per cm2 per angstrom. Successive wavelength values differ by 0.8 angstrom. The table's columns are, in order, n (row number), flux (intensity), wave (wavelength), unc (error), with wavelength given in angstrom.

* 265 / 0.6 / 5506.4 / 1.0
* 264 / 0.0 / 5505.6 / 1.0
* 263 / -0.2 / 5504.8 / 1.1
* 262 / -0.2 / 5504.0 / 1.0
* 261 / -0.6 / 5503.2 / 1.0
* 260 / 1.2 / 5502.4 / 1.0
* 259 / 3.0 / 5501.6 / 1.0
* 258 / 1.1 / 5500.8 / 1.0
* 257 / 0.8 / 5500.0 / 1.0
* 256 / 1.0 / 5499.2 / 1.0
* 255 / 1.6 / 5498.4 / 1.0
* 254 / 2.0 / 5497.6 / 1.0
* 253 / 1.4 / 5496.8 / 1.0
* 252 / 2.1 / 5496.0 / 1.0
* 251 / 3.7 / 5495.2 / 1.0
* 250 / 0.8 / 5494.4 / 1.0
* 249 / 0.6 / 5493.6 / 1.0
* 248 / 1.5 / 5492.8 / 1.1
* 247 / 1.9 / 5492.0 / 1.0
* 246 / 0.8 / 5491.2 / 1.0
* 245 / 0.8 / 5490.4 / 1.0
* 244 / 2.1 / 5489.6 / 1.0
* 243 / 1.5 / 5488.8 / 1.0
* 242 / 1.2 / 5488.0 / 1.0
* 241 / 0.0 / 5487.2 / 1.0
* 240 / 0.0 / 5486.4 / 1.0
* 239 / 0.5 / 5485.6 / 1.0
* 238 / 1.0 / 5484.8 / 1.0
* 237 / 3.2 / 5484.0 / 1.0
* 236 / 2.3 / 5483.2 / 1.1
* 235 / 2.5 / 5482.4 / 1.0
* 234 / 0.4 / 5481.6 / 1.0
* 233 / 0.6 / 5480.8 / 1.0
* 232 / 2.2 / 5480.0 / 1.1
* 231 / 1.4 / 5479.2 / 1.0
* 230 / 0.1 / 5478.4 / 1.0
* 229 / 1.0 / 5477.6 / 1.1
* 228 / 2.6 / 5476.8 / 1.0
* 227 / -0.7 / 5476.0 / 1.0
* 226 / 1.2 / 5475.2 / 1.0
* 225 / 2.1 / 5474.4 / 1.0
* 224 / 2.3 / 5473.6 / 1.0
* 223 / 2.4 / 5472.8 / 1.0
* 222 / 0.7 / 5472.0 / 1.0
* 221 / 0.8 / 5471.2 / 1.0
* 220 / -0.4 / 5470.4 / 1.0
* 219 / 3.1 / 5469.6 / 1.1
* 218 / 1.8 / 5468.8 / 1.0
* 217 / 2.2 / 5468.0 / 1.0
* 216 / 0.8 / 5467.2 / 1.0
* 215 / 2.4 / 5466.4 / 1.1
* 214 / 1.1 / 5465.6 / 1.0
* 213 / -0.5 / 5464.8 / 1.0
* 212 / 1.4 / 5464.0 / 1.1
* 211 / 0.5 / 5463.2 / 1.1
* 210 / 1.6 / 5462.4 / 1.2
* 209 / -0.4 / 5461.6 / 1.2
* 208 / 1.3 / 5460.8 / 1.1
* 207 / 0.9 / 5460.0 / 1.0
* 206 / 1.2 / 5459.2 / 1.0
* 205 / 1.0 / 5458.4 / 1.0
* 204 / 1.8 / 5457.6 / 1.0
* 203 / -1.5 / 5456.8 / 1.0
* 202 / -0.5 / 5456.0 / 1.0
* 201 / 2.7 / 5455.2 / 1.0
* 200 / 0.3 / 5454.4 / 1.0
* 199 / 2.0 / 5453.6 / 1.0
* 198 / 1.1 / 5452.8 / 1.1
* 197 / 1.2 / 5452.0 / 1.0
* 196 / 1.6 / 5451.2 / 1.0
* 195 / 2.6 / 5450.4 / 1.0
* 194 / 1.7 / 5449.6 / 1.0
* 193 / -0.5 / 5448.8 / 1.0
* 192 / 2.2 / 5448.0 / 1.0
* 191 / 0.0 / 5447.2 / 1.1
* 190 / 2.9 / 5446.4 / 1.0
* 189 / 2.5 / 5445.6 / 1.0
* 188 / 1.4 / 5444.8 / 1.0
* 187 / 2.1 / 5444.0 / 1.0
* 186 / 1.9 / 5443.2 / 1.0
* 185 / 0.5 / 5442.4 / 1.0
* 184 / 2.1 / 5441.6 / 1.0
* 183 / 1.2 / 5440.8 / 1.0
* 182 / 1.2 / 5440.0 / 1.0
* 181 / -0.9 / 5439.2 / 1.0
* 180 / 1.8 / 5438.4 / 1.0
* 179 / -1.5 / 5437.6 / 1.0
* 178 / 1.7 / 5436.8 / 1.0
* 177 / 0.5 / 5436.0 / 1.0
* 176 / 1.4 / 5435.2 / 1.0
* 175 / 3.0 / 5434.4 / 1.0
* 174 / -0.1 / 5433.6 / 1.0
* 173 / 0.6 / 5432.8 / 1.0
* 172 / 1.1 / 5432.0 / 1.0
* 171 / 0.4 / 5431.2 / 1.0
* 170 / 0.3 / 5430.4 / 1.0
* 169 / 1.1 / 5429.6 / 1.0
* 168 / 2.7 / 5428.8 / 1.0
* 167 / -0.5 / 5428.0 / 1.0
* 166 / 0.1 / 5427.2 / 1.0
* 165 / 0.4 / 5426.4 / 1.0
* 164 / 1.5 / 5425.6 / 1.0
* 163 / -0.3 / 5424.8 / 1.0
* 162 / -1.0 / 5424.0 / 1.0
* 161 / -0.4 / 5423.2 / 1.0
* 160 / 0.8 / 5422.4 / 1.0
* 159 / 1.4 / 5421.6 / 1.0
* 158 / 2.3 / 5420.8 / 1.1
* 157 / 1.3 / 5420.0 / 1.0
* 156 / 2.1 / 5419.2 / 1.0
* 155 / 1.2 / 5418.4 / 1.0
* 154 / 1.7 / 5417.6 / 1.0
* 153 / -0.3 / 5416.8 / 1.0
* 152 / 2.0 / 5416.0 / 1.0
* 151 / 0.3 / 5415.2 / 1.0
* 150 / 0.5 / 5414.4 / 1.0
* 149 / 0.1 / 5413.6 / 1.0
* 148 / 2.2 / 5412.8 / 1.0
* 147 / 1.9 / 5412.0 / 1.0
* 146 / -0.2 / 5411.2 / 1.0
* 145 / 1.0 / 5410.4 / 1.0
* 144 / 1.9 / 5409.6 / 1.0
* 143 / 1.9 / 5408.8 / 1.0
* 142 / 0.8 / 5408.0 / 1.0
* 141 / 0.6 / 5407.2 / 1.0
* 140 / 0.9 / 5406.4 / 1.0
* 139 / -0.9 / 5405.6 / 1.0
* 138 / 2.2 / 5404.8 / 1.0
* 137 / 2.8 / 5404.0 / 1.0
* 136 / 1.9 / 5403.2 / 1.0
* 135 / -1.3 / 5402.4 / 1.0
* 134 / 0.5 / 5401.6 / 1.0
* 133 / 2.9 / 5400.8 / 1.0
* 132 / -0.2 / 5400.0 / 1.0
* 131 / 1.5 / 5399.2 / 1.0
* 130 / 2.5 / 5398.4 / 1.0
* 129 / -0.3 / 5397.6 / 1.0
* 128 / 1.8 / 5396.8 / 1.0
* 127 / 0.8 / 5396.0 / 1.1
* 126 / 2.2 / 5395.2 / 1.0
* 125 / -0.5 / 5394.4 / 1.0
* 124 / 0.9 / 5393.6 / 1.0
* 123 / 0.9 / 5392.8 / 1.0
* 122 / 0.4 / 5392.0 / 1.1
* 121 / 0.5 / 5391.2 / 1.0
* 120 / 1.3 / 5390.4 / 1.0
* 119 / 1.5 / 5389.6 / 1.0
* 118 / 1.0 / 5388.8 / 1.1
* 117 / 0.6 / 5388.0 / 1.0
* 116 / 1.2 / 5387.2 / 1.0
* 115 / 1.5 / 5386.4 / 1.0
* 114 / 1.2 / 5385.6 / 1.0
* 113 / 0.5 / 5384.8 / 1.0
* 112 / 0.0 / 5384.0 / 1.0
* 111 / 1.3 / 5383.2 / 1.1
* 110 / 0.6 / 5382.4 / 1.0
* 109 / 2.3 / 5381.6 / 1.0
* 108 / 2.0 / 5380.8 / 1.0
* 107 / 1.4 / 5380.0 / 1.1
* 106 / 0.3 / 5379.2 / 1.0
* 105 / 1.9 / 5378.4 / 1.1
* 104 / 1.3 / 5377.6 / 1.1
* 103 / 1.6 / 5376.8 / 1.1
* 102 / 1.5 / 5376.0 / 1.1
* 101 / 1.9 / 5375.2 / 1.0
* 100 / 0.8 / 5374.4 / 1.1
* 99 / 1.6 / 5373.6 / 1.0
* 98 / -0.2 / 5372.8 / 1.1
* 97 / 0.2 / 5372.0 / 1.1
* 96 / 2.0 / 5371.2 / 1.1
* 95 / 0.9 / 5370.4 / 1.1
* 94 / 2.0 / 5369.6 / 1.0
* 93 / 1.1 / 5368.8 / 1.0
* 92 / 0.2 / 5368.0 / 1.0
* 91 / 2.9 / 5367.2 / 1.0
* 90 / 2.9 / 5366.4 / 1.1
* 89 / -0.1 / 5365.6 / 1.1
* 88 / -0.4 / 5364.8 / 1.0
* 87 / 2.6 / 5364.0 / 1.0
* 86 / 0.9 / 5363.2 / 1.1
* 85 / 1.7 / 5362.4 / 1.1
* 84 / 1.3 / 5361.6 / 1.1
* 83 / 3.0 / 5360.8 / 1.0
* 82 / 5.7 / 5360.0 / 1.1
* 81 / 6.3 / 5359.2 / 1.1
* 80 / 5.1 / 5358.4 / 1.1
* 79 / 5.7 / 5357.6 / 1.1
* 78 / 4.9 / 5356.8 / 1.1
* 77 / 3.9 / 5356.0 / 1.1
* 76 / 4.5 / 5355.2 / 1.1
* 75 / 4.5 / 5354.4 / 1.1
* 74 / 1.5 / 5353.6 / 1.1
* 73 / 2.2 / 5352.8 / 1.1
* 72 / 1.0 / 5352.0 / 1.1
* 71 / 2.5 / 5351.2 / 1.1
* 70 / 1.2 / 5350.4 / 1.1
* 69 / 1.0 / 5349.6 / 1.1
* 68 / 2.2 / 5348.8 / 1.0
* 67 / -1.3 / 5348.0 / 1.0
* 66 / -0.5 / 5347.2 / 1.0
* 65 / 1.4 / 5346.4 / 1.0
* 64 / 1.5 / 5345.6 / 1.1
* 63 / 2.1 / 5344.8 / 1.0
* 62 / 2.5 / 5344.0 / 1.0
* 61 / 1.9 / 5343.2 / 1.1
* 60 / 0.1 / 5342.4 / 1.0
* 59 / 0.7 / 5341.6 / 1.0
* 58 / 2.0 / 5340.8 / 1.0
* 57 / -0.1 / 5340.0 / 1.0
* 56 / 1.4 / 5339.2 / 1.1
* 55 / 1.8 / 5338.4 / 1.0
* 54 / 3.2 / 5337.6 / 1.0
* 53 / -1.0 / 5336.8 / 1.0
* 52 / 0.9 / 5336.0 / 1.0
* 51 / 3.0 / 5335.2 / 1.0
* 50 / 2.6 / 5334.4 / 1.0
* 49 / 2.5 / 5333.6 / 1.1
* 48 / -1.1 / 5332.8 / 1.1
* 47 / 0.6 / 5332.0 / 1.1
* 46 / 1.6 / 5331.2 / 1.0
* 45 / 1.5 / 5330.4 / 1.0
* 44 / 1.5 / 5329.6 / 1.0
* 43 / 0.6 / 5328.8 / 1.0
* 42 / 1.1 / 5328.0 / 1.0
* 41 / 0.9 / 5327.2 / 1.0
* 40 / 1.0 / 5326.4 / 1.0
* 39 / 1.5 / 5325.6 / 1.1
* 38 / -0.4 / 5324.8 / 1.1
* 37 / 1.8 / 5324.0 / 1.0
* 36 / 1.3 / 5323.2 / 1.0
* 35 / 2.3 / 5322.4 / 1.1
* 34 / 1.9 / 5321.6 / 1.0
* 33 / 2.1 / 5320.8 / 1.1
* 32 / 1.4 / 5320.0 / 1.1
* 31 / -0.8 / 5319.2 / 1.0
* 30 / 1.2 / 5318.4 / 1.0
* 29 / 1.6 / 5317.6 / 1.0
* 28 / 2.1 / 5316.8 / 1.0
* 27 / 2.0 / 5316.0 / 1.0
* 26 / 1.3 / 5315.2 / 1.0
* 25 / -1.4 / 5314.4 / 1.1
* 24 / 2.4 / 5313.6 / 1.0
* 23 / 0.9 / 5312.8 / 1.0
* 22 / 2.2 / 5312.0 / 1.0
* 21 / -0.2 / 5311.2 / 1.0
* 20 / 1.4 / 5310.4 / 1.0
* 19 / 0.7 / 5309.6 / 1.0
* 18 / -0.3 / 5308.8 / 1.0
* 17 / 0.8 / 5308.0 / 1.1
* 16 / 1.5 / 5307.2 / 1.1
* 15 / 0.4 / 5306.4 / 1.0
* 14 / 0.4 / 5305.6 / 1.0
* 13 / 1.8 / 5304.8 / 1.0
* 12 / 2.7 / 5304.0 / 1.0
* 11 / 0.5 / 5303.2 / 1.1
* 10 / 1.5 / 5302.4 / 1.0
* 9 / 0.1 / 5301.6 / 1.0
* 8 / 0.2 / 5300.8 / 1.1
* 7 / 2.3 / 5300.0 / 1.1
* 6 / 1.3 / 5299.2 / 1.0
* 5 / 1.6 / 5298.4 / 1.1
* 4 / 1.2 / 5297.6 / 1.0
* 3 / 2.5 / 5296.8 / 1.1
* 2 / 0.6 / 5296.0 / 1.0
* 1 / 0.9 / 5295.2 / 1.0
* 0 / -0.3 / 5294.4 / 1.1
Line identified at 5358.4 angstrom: [O II]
